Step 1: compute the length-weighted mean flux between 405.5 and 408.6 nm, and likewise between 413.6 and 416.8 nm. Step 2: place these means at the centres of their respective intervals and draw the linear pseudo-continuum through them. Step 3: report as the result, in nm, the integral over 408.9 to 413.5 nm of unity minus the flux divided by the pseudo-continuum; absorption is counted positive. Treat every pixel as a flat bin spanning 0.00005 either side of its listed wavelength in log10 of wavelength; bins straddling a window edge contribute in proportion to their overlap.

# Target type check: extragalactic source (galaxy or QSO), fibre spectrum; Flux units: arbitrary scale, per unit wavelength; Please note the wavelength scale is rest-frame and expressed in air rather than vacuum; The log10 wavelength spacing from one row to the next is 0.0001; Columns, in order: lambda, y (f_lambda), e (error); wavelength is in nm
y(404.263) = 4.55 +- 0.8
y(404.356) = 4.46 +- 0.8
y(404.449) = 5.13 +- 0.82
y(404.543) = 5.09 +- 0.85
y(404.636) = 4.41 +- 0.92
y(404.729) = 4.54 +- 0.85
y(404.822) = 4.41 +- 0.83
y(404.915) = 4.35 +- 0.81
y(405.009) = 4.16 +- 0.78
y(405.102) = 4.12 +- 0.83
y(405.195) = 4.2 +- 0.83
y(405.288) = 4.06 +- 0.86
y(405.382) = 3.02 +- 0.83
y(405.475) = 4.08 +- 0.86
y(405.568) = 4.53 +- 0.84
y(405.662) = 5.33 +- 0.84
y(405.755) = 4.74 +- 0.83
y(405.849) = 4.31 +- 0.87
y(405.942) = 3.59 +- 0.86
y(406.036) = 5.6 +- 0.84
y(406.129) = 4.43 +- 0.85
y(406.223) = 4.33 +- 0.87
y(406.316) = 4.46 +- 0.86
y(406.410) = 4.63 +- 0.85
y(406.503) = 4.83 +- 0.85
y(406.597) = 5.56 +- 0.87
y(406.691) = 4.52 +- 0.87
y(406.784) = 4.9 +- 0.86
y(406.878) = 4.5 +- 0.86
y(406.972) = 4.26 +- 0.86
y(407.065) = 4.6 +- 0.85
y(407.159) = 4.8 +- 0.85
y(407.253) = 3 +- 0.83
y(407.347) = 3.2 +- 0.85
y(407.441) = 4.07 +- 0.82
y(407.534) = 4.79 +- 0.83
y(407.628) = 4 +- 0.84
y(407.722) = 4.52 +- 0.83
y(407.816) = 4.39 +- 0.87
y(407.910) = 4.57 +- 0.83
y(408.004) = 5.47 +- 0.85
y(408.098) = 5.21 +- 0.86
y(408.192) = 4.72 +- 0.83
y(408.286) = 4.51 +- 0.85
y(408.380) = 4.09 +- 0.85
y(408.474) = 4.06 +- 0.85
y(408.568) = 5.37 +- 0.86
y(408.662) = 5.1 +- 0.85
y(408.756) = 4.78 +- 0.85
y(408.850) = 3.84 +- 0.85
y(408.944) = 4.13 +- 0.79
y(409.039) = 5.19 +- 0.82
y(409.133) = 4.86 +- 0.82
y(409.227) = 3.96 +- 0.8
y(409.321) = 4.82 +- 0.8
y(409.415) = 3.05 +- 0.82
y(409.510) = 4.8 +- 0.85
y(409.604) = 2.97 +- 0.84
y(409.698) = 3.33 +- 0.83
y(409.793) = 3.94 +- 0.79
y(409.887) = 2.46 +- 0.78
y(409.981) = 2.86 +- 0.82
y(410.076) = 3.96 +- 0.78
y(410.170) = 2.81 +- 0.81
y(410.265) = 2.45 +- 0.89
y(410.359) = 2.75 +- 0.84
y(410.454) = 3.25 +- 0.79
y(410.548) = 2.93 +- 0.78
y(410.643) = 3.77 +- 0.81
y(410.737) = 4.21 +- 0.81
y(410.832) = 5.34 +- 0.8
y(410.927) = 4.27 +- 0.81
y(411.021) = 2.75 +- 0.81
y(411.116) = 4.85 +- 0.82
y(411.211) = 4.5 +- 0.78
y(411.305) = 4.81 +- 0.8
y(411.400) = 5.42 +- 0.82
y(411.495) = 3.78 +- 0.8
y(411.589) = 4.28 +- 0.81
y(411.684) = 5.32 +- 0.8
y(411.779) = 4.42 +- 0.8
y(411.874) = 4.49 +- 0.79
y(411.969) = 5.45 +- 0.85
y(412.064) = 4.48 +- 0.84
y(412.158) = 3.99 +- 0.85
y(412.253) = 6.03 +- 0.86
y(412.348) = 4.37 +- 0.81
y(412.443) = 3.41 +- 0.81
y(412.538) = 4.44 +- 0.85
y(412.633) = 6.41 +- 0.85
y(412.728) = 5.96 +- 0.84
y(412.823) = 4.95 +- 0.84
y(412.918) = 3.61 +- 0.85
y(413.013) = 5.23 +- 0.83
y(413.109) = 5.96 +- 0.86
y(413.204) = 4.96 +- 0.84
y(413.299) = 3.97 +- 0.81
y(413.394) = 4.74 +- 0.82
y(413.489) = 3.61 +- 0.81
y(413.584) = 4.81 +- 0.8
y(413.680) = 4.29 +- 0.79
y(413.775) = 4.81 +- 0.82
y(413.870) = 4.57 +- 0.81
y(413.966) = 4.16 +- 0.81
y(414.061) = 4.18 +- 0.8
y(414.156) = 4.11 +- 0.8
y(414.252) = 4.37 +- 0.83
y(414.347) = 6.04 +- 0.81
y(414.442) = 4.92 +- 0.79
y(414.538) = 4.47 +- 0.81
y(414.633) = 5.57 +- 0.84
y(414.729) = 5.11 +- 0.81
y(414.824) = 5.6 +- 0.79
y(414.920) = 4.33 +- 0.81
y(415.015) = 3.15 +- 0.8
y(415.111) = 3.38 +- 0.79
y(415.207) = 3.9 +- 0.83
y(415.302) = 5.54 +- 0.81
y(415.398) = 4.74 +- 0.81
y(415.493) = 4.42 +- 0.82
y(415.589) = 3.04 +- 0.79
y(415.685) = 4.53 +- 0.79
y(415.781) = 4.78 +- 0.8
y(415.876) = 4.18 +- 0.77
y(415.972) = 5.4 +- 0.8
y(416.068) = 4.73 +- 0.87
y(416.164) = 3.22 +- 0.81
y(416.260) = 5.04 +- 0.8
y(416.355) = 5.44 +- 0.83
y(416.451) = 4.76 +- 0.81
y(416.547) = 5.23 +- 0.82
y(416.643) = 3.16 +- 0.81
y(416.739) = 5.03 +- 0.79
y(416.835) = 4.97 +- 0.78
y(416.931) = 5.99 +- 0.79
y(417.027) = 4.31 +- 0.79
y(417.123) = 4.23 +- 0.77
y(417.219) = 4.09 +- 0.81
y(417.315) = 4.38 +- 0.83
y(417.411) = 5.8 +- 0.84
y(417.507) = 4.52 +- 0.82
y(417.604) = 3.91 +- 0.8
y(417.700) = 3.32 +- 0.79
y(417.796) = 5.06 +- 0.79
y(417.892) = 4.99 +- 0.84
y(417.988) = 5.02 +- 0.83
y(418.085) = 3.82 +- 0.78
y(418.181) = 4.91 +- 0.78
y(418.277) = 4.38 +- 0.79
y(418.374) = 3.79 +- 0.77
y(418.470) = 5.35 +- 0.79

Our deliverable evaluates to 0.29 nm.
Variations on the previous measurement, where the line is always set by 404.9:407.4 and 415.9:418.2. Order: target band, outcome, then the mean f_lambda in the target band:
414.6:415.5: 0.003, 4.57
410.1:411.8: 0.189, 3.99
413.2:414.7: -0.012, 4.6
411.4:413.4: -0.119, 4.79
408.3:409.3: -0.025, 4.55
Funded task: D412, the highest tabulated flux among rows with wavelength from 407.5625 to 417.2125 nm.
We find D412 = 6.41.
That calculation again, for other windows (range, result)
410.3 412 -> 5.45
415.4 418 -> 5.99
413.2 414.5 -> 6.04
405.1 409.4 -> 5.6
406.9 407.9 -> 4.8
